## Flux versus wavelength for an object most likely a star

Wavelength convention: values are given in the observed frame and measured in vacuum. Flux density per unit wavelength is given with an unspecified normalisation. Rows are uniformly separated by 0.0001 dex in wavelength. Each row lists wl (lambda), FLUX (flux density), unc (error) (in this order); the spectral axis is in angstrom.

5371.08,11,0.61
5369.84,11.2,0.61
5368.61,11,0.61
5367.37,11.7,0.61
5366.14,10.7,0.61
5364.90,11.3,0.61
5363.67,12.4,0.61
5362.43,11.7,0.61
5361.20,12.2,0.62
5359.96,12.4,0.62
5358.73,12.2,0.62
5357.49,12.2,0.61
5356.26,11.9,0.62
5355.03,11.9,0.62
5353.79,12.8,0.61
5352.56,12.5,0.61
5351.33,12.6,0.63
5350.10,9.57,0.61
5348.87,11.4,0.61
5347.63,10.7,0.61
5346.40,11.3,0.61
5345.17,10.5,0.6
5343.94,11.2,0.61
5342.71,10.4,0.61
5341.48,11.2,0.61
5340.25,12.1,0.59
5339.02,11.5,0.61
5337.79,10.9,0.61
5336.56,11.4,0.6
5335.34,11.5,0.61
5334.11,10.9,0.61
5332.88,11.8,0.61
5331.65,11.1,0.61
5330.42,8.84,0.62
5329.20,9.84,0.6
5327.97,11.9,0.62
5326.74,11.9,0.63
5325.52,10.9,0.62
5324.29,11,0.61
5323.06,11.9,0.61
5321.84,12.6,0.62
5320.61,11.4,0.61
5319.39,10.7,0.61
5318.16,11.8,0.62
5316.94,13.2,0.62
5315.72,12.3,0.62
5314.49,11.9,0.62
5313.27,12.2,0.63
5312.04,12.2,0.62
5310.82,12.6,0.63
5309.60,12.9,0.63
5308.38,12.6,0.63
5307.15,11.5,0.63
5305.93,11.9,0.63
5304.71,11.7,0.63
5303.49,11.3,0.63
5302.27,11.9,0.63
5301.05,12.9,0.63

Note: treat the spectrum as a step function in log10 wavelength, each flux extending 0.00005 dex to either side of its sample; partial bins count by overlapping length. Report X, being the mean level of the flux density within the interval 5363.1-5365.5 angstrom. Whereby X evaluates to 11.9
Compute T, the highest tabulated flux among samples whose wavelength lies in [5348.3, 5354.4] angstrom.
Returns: 12.8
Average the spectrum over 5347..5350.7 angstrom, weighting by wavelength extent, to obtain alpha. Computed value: 10.5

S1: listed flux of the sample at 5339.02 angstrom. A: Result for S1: 11.5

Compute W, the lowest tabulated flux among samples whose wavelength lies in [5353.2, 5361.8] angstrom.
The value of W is 11.9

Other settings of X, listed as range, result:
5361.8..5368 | 11.6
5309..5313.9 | 12.5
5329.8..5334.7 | 10.7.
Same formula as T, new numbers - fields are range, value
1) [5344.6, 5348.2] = 11.3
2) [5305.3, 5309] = 12.6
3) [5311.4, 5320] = 13.2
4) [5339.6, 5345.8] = 12.1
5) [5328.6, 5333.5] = 11.8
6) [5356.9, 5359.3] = 12.2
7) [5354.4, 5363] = 12.4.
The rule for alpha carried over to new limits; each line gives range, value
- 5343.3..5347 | 11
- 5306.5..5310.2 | 12.3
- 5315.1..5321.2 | 11.9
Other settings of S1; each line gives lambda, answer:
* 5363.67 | 12.4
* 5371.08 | 11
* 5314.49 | 11.9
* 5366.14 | 10.7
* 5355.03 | 11.9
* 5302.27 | 11.9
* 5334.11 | 10.9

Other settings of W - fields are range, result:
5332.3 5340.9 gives 10.9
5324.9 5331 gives 8.84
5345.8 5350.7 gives 9.57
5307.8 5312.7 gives 12.2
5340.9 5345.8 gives 10.4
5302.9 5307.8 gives 11.3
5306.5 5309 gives 11.5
